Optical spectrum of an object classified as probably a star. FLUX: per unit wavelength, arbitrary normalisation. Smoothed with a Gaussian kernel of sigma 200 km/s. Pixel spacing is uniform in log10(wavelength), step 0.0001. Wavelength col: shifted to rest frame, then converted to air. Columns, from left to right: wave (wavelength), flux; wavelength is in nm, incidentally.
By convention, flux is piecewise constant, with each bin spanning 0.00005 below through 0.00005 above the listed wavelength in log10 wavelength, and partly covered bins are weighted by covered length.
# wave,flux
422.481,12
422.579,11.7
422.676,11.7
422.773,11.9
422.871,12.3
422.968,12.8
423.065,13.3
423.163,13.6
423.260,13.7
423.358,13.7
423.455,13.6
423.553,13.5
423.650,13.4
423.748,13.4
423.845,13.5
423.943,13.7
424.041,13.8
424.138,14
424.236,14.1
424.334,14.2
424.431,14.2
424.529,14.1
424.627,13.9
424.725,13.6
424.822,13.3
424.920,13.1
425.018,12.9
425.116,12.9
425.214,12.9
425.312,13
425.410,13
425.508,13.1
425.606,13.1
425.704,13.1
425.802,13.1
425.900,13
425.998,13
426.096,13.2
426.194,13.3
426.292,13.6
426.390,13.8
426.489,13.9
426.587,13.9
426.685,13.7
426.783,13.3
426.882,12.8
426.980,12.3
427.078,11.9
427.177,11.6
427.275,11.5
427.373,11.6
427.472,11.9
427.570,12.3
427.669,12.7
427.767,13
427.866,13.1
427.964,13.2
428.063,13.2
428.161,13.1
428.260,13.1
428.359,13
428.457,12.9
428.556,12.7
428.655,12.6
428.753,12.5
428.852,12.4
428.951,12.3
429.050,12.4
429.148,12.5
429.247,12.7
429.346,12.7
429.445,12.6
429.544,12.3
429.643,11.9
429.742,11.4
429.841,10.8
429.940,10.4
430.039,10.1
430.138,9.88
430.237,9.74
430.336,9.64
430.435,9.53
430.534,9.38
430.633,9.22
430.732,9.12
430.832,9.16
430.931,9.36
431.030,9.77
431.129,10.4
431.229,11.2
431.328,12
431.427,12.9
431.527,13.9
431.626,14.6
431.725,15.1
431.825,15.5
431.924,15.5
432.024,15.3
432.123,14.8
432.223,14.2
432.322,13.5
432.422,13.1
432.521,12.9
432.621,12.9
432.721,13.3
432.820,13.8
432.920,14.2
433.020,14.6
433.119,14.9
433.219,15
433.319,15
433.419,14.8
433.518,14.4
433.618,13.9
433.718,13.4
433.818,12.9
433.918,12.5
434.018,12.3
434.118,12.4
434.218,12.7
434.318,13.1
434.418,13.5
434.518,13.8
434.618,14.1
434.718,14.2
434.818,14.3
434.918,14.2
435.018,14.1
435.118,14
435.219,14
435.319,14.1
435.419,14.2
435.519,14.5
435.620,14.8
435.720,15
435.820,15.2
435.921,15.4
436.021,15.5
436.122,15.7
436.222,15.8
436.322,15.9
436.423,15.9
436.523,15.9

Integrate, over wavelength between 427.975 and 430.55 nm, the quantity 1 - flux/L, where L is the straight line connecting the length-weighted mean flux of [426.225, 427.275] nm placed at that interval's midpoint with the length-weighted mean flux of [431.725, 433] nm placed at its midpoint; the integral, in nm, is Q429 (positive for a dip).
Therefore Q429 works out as 0.32 nm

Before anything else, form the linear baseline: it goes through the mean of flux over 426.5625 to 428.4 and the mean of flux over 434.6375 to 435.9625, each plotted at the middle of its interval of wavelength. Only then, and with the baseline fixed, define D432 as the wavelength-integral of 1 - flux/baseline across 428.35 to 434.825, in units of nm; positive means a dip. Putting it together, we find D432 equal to 0.47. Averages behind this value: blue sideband 12.7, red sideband 14.4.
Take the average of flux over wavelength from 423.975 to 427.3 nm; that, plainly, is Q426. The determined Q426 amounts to 13.3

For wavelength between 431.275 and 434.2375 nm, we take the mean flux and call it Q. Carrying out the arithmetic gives 13.9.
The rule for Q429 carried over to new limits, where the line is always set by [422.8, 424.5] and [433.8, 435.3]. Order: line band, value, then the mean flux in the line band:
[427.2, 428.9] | 0.12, 12.6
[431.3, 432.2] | -0.06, 14.4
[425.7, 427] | 0.02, 13.3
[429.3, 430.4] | 0.20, 11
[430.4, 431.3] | 0.25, 9.74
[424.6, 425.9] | 0.04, 13.1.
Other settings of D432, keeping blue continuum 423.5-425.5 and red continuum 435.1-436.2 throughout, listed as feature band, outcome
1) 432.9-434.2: 0.06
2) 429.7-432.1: 0.47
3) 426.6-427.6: 0.11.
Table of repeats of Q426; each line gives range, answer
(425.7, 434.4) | 12.6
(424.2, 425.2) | 13.6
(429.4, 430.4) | 10.8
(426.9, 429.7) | 12.5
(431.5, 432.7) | 14.3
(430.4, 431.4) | 9.99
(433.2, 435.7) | 13.8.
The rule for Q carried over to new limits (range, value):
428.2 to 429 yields 12.7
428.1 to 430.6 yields 11.7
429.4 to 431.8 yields 11.1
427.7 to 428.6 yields 13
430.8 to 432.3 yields 13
